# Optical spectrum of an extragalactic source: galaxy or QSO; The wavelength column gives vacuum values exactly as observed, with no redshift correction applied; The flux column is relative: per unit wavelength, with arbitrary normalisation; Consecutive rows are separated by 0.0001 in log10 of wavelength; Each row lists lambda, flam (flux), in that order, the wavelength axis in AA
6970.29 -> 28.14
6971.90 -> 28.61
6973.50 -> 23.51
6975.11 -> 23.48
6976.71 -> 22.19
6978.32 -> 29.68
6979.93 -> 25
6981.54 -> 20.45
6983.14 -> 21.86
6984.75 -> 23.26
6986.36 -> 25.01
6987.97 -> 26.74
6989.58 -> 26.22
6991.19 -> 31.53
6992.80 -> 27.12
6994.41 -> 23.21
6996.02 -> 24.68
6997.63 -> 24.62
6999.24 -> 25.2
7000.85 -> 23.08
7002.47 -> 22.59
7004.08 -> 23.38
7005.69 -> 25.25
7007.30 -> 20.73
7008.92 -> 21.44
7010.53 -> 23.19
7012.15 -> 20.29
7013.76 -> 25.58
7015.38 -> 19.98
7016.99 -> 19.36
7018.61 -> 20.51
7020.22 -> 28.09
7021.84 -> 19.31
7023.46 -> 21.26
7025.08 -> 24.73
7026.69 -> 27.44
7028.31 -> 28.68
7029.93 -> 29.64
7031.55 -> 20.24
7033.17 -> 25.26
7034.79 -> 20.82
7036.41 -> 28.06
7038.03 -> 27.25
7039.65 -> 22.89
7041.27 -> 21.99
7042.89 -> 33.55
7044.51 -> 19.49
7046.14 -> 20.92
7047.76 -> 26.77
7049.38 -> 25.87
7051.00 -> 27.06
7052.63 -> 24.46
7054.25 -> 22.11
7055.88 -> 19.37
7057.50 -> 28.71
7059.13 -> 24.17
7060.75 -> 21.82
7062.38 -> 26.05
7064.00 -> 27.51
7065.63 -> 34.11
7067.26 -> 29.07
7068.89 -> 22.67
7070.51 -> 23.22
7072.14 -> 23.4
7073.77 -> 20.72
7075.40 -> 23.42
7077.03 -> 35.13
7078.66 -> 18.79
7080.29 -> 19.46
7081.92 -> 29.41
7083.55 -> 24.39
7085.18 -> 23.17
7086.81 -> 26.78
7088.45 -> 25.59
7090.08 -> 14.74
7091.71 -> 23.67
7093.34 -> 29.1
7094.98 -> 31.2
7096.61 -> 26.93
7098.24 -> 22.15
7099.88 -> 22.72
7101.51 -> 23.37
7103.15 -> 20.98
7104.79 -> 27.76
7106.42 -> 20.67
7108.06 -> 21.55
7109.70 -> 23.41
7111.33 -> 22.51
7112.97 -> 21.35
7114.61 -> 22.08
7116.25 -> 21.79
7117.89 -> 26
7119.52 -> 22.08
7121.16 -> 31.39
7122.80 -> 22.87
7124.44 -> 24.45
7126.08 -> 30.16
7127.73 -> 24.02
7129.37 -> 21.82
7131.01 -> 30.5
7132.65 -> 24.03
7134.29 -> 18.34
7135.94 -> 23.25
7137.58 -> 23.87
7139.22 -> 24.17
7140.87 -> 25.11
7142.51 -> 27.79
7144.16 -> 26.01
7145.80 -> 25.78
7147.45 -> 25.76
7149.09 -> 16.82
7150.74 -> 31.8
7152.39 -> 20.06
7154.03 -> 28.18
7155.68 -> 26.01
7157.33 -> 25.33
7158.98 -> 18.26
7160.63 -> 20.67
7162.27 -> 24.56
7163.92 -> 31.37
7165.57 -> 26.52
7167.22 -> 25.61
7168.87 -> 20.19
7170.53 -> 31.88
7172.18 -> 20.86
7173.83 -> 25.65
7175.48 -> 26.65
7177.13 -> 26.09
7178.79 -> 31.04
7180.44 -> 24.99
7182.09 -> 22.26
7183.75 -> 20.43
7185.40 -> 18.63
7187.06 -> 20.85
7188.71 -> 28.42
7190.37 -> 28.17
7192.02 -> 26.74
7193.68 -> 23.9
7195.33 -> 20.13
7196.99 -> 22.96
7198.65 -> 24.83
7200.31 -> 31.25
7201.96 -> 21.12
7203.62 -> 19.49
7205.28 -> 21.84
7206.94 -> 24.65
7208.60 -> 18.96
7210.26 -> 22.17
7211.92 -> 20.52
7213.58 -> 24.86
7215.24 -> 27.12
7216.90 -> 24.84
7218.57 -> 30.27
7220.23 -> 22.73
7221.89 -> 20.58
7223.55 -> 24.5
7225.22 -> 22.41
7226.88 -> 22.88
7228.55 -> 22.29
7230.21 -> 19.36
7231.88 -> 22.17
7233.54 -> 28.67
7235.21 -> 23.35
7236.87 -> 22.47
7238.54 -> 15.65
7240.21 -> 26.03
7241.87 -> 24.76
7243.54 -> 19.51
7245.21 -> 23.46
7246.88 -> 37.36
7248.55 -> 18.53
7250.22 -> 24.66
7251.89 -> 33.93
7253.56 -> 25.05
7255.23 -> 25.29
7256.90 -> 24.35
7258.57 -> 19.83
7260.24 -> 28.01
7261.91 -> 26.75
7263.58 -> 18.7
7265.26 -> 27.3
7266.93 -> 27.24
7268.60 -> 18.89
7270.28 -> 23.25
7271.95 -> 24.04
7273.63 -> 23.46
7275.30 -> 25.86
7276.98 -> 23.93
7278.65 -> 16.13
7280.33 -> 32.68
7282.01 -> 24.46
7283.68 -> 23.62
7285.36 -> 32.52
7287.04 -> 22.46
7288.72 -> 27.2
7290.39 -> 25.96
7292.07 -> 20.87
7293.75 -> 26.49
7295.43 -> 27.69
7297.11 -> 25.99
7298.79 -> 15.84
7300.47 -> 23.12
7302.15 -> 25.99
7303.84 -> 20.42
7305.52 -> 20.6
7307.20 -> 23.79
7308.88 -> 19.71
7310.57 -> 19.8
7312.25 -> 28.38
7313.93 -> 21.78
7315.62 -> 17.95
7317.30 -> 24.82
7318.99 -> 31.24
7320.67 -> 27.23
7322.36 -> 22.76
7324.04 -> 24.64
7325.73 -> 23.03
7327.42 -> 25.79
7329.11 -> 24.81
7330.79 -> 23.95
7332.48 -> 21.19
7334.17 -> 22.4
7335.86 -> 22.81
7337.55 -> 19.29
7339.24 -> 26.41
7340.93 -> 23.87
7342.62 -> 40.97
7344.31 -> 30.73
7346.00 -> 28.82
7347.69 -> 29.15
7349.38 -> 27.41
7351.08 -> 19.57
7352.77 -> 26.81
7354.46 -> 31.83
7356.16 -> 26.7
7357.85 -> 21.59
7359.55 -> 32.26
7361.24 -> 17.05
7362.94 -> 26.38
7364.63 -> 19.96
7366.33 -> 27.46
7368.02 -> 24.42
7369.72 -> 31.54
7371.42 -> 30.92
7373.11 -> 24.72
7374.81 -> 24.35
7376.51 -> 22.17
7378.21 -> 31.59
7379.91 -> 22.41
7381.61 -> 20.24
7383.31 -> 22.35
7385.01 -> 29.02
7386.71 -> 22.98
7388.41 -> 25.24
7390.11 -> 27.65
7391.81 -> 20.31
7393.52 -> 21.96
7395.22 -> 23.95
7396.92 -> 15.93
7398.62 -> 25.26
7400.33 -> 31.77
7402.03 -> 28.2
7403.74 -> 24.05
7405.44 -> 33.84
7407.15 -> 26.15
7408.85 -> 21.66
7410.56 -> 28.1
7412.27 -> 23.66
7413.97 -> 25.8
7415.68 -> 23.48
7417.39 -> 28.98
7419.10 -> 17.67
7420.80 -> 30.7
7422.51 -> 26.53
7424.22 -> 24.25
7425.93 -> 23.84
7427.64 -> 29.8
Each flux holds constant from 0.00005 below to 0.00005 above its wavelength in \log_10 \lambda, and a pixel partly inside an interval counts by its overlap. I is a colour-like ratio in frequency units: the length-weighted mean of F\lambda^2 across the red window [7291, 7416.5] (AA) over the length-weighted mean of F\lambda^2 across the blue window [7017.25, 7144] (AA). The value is 1.10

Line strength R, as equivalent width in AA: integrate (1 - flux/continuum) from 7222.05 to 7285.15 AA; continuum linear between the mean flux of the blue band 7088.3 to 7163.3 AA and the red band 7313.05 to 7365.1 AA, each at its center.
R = 1.8 AA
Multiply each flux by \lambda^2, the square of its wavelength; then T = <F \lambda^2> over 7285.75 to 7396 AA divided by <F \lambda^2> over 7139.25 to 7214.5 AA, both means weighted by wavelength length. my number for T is 1.07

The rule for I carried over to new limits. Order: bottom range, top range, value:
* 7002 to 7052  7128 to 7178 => 1.07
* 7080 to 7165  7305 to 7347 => 1.07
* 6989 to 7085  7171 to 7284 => 1.04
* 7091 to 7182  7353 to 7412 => 1.10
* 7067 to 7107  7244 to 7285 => 1.08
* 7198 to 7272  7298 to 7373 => 1.07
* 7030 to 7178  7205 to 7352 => 1.04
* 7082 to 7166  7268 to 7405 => 1.08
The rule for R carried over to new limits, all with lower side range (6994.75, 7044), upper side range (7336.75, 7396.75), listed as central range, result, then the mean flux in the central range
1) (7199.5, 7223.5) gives 1.2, 23.6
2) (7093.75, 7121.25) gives 0.6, 23.9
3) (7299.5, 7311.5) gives 1.6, 21.9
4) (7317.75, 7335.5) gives 0.6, 24.6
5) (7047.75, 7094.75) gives -1.4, 24.9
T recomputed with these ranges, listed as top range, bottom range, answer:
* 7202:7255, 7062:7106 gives 0.99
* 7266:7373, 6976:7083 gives 1.10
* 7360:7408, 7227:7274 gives 1.08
